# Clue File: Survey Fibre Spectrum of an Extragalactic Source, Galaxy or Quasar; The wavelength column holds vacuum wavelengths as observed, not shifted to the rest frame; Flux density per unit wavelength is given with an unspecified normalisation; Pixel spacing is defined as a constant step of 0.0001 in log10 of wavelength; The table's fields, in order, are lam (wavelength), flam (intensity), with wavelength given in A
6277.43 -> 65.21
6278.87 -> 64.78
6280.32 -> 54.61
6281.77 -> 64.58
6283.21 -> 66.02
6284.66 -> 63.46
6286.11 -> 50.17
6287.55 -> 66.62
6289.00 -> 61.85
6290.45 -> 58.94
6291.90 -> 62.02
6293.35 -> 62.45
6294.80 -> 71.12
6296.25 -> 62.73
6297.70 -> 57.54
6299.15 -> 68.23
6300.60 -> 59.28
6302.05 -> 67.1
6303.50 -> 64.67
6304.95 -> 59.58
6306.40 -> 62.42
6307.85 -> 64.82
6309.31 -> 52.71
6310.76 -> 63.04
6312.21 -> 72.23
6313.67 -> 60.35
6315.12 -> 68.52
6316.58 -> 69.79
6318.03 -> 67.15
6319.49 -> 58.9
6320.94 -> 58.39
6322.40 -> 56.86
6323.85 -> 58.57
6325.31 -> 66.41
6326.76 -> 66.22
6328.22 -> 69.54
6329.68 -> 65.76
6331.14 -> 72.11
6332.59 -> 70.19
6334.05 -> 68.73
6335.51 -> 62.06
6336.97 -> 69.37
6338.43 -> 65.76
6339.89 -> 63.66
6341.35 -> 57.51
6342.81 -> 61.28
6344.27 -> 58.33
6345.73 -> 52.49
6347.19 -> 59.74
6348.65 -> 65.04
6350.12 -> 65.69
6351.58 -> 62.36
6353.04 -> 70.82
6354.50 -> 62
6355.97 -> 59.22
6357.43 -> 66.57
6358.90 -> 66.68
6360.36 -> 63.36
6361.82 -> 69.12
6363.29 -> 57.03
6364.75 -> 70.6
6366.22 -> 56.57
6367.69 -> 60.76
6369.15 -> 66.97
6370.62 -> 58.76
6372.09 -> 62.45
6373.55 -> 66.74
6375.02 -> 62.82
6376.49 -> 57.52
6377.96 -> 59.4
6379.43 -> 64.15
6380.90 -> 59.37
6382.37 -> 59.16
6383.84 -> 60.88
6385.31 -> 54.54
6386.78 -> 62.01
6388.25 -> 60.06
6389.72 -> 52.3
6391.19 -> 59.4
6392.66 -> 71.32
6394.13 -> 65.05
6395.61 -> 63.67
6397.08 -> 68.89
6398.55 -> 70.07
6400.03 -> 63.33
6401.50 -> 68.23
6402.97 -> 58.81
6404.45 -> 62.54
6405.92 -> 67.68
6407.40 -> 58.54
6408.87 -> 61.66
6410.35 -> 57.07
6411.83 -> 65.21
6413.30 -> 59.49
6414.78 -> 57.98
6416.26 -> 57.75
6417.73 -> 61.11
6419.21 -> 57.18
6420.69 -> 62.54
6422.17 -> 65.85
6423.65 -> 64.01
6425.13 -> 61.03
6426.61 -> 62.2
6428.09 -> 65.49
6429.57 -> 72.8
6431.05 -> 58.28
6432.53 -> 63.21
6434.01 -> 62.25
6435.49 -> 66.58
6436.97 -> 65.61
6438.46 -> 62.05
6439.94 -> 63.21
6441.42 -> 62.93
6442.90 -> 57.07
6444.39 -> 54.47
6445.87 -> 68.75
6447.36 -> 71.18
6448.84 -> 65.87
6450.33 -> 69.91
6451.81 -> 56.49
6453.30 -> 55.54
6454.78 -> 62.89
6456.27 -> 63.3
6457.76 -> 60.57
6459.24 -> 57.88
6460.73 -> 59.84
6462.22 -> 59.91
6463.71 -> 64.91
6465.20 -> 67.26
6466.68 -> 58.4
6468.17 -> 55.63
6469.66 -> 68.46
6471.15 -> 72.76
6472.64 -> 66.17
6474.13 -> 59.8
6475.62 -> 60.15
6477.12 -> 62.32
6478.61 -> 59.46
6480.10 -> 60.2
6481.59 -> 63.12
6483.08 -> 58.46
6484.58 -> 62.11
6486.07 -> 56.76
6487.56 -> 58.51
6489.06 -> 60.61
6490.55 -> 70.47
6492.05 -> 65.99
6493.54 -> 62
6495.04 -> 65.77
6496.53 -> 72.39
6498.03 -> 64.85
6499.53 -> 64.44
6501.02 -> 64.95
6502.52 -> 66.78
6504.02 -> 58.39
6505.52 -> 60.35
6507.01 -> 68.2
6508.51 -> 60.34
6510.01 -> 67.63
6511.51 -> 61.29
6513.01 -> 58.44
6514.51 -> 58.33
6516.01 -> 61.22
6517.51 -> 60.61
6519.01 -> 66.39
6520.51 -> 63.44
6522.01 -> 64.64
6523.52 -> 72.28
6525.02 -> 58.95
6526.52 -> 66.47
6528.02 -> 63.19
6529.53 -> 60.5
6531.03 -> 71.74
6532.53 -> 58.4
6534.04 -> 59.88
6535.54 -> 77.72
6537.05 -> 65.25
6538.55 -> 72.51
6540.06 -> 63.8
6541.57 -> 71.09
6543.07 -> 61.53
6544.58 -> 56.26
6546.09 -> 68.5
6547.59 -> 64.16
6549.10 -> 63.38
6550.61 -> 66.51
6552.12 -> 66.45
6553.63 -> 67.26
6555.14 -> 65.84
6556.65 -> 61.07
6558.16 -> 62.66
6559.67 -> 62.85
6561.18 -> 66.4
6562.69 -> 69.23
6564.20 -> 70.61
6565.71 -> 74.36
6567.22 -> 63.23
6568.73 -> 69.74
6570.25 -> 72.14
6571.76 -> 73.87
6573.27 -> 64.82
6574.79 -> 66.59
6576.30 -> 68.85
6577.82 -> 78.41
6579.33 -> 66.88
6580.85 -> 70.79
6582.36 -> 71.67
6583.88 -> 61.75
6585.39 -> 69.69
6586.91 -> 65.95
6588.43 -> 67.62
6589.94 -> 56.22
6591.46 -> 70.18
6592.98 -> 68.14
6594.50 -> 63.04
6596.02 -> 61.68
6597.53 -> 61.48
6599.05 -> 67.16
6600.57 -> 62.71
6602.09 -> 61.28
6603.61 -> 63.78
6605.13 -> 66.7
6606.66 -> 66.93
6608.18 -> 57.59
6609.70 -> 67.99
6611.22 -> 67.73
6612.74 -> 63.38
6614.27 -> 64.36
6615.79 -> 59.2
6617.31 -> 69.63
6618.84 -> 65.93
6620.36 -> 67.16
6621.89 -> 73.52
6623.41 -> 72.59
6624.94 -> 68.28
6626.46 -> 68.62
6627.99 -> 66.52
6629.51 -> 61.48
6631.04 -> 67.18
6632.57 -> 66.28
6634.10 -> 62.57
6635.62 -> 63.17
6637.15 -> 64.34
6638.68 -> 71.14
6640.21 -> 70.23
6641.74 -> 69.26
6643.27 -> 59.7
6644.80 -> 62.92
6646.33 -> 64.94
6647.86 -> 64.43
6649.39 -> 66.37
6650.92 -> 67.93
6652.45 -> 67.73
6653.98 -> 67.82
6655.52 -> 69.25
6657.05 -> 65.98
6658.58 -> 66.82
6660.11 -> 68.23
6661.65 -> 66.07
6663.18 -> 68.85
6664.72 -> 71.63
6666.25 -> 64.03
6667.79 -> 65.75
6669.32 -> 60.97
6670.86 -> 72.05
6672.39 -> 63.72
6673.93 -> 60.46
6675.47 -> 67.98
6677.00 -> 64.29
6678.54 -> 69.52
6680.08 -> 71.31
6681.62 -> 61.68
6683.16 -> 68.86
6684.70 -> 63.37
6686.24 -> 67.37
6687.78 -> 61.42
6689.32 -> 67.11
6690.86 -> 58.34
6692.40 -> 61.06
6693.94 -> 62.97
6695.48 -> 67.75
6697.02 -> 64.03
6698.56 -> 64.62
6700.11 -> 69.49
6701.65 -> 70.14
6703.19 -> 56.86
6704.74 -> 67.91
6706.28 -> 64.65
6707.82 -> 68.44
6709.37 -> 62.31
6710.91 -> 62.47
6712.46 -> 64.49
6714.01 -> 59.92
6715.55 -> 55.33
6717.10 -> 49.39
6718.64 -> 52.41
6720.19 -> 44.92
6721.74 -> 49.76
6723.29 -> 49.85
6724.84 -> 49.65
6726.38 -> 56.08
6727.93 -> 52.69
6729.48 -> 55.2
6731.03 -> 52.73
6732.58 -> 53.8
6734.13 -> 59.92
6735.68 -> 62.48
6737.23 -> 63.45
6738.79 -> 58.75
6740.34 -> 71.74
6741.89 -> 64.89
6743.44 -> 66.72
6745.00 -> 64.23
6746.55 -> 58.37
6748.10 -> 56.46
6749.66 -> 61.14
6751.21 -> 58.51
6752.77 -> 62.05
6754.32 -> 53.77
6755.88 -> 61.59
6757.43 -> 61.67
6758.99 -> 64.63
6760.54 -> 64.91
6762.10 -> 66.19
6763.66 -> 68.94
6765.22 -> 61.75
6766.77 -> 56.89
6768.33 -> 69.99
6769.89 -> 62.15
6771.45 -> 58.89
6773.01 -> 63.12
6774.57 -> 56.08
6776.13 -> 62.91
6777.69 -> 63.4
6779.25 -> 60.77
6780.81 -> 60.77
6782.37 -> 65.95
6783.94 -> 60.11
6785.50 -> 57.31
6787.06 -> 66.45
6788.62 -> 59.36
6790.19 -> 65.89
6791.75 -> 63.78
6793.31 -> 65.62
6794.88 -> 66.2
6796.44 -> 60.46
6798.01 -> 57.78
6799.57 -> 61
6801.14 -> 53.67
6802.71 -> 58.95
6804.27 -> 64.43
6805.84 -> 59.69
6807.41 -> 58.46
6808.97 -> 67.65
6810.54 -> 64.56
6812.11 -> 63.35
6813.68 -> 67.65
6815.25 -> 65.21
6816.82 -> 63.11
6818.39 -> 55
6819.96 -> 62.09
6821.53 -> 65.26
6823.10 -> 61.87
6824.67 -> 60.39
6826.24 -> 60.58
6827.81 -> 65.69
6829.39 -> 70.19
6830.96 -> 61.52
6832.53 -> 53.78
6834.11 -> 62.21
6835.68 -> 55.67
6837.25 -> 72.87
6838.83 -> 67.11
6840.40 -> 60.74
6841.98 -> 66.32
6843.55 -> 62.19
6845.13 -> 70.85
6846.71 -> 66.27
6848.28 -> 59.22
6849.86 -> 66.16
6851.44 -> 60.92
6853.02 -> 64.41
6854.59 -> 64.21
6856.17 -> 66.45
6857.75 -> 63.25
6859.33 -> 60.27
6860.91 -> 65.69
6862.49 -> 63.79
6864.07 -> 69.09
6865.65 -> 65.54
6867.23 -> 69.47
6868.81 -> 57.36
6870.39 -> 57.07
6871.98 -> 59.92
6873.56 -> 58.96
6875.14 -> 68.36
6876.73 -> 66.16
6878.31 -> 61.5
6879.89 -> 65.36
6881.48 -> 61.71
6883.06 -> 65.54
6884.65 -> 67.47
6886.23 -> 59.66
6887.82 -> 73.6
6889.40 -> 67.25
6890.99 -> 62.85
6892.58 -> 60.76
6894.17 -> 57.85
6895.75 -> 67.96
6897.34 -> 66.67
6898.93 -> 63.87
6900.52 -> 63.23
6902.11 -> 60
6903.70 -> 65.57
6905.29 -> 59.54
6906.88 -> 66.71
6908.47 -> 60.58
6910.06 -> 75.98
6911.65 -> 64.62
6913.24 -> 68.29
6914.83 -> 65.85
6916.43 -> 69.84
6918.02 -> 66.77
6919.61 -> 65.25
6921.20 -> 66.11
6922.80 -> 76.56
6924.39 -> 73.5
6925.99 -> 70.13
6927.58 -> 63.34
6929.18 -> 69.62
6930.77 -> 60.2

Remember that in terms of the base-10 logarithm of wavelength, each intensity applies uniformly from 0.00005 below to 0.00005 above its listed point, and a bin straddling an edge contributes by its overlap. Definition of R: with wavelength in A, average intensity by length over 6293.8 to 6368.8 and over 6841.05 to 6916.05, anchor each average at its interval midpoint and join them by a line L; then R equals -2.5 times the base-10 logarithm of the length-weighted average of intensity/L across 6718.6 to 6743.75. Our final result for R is 0.13 mag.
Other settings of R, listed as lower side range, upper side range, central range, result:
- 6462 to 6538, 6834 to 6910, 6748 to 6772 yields 0.03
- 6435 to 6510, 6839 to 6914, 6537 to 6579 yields -0.06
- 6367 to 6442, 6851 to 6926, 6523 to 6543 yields -0.05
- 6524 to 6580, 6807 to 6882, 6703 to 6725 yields 0.13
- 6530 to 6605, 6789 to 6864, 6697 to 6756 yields 0.09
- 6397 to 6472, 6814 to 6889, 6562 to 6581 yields -0.11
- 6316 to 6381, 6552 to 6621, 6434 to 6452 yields 0.01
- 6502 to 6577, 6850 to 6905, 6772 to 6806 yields 0.05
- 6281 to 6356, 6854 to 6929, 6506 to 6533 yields 0.01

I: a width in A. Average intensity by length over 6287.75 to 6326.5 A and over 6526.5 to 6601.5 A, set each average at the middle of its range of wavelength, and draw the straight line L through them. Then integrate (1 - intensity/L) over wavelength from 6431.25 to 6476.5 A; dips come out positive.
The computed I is 1.6 A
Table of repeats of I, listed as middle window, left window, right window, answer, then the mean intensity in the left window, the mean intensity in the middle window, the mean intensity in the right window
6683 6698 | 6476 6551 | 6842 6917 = 0.0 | 63.8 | 64.1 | 64.4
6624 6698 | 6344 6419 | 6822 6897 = -3.3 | 62.2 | 65.9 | 63.8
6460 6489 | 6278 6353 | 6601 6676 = 1.3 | 63.3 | 61.8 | 66.1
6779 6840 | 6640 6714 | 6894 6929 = 3.4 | 65.6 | 62.4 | 66.5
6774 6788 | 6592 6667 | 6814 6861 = 0.5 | 66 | 61.6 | 63.3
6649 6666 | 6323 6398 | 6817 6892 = -1.2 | 63.1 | 67.8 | 63.6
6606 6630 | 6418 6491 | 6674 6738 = -1.9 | 62.5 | 66.4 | 60.9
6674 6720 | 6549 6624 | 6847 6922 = 1.7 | 66.6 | 63.3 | 64.4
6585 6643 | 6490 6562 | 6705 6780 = -2.8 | 64.6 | 65.7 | 59.9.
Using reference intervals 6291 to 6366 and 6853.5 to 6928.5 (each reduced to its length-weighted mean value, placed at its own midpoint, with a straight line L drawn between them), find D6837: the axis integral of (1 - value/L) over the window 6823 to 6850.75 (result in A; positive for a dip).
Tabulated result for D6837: 0.60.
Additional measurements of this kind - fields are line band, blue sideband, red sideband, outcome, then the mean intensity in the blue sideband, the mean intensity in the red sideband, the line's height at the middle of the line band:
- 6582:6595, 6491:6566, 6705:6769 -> -0.5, 64.9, 59.6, 63.4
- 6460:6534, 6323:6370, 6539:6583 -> 3.6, 64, 67.2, 66.3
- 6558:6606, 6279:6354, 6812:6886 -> -2.7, 63.3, 63.5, 63.4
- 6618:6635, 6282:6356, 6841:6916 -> -0.9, 63.4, 64.4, 63.9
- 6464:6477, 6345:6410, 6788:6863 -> -0.2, 62.6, 63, 62.6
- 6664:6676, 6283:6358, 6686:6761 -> -1.0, 63.4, 60.3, 60.7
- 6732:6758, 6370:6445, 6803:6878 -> 0.8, 62.1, 63.4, 63.1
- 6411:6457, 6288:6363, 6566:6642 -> 1.5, 63.7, 66.6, 64.8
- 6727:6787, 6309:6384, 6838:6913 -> 2.6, 63.3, 64.2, 64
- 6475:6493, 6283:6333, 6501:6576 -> 0.9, 63.5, 65.2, 64.8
